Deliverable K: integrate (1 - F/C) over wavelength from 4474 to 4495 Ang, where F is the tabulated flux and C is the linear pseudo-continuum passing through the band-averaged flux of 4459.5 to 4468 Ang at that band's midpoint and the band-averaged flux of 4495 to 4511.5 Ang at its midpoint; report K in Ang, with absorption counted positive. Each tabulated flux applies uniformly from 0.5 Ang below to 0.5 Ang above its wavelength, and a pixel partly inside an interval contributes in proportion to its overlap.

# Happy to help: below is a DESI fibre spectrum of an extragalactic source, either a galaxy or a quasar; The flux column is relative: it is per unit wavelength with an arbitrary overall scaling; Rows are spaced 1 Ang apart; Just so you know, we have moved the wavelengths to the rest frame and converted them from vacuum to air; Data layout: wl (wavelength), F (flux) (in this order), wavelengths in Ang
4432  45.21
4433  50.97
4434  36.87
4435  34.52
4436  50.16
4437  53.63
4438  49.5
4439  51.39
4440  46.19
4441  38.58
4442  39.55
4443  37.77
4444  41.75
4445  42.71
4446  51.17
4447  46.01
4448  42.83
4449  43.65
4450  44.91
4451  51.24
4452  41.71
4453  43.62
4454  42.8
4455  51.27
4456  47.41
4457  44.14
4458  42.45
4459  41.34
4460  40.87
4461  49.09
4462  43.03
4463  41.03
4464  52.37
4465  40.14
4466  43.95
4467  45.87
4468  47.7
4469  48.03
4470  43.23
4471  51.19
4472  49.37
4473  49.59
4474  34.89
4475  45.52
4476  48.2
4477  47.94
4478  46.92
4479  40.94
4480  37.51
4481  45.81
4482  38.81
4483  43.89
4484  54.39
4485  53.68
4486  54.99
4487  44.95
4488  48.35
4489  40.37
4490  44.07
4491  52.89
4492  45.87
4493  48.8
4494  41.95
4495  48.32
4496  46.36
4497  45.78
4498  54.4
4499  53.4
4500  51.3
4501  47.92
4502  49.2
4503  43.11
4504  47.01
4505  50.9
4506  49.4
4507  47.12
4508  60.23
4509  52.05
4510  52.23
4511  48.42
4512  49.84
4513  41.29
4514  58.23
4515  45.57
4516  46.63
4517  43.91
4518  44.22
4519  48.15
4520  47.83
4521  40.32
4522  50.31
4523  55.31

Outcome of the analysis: 0.6 Ang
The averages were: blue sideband 44.7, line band 46.1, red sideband 49.9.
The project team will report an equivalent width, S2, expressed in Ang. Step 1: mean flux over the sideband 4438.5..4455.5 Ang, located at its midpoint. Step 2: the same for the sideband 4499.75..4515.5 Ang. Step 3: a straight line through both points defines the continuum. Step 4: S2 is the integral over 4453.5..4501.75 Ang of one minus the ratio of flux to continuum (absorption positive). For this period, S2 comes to 0.8 Ang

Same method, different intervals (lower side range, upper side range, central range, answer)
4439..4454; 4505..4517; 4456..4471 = 0.22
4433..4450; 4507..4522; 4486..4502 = -0.19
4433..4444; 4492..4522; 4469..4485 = 0.32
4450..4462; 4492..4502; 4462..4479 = 0.18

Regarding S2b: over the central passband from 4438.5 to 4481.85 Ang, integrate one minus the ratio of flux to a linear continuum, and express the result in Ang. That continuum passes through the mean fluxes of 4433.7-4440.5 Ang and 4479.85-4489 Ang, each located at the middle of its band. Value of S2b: 1.7 Ang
